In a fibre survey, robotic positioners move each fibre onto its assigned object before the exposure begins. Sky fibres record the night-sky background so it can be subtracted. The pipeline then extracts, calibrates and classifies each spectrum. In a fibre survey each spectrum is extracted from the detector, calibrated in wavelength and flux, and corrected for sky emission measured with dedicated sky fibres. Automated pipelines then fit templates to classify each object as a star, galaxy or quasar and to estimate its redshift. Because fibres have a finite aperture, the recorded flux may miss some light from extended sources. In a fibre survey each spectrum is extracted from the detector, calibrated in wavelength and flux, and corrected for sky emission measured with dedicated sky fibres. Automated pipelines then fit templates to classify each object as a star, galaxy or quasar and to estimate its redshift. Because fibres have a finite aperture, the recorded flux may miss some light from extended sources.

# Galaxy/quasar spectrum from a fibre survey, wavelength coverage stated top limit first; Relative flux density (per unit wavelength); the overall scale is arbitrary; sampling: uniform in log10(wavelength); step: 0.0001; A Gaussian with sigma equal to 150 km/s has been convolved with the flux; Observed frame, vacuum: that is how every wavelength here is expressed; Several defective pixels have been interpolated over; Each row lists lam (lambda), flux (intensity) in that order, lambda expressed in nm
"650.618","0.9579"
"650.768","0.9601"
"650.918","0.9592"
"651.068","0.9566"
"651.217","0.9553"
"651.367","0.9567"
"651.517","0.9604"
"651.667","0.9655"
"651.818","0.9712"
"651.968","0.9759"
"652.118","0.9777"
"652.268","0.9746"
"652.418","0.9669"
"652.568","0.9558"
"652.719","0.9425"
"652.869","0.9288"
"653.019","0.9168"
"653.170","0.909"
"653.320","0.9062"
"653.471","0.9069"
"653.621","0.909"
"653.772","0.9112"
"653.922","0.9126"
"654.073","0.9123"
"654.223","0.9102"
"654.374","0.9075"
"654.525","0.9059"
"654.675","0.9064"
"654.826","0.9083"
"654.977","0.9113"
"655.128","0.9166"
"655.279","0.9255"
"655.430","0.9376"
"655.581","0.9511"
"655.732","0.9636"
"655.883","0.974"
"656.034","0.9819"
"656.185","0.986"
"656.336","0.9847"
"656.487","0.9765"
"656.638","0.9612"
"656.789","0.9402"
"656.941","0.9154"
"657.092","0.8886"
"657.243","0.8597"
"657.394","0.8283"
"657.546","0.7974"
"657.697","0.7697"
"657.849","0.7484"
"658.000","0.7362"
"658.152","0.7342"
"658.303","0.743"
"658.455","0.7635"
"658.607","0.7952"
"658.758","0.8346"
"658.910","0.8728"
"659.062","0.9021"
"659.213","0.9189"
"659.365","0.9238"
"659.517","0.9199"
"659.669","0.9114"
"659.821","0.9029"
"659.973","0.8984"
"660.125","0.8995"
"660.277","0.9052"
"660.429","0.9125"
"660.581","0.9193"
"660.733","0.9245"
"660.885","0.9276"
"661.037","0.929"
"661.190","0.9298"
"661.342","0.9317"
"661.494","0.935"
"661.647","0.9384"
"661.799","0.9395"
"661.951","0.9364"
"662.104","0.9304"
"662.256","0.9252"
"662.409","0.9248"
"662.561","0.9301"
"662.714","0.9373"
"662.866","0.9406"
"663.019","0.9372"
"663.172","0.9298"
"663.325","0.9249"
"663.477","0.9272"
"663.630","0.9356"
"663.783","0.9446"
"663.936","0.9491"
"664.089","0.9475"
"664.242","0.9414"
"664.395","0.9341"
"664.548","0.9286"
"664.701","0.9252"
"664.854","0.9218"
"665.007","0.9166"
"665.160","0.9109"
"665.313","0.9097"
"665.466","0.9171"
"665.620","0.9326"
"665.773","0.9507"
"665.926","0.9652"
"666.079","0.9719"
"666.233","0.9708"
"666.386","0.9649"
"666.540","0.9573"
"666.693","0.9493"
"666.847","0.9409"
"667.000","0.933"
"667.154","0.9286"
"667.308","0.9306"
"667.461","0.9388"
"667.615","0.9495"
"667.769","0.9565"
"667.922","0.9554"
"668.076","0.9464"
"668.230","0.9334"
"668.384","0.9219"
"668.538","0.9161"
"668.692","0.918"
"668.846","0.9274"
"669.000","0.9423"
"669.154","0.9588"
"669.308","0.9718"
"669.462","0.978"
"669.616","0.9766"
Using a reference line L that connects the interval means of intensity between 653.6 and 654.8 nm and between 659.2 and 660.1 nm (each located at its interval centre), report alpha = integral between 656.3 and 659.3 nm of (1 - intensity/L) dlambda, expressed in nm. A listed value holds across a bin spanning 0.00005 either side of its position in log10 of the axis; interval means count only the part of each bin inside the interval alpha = 0.21 nm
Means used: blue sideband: 0.909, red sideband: 0.911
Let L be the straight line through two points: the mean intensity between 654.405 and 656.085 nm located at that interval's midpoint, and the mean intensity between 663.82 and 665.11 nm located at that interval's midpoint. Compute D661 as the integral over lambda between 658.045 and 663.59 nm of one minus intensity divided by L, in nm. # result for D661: 0.19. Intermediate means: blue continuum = 0.933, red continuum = 0.933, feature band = 0.901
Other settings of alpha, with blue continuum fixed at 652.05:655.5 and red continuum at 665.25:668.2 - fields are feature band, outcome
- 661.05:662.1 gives 0.00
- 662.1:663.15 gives 0.01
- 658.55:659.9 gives 0.07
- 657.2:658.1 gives 0.14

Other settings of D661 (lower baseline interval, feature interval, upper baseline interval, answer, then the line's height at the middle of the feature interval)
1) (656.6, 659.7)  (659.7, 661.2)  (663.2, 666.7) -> -0.066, 0.876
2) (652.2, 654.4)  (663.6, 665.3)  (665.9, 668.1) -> 0.026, 0.946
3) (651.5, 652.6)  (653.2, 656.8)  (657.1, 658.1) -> -0.241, 0.877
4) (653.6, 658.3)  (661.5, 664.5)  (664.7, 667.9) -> -0.028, 0.927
